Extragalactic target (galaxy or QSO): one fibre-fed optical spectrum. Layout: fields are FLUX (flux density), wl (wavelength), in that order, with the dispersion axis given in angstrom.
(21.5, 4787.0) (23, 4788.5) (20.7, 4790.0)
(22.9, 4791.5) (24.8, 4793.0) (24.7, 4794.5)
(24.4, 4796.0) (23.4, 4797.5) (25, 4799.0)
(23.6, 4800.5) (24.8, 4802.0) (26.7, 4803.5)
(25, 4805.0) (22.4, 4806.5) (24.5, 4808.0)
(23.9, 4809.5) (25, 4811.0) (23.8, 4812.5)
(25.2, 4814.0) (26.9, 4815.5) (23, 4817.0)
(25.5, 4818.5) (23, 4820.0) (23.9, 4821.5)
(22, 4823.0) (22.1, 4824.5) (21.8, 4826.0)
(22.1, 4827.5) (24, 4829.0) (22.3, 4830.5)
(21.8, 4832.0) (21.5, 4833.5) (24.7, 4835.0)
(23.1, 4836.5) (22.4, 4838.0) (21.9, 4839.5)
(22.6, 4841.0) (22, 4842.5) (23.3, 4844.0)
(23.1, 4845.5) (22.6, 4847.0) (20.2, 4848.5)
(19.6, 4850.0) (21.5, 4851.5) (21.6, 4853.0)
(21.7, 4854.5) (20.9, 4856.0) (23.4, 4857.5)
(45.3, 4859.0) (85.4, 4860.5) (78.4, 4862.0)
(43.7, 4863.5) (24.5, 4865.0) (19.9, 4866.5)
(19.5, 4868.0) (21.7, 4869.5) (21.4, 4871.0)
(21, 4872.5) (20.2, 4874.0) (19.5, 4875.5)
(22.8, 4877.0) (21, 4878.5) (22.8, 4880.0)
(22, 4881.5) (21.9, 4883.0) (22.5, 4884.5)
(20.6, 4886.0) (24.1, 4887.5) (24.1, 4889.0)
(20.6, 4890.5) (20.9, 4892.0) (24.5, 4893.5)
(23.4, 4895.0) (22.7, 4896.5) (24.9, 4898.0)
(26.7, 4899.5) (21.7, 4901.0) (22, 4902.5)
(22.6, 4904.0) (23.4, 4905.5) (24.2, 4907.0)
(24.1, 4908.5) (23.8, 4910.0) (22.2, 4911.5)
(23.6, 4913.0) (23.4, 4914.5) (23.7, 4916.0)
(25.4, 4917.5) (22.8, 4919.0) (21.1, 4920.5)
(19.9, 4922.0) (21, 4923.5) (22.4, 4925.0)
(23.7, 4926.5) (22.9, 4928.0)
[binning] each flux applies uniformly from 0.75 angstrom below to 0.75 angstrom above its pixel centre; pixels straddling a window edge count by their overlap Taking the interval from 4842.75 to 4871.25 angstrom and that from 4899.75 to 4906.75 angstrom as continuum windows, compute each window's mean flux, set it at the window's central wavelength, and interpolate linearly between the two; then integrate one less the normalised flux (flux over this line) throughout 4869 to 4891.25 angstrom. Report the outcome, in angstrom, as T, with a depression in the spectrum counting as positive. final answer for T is 4.0 angstrom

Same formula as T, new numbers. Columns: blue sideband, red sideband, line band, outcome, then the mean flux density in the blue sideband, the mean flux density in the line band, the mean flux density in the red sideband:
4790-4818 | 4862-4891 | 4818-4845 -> 1.75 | 24.4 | 22.8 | 24.3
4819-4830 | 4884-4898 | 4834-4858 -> 0.64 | 22.8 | 22.1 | 22.7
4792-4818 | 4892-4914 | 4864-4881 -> 1.54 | 24.5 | 21.6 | 23.5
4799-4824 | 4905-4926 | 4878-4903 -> 0.55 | 24.3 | 22.8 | 22.9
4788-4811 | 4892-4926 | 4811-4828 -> 0.15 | 24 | 23.7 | 23.1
